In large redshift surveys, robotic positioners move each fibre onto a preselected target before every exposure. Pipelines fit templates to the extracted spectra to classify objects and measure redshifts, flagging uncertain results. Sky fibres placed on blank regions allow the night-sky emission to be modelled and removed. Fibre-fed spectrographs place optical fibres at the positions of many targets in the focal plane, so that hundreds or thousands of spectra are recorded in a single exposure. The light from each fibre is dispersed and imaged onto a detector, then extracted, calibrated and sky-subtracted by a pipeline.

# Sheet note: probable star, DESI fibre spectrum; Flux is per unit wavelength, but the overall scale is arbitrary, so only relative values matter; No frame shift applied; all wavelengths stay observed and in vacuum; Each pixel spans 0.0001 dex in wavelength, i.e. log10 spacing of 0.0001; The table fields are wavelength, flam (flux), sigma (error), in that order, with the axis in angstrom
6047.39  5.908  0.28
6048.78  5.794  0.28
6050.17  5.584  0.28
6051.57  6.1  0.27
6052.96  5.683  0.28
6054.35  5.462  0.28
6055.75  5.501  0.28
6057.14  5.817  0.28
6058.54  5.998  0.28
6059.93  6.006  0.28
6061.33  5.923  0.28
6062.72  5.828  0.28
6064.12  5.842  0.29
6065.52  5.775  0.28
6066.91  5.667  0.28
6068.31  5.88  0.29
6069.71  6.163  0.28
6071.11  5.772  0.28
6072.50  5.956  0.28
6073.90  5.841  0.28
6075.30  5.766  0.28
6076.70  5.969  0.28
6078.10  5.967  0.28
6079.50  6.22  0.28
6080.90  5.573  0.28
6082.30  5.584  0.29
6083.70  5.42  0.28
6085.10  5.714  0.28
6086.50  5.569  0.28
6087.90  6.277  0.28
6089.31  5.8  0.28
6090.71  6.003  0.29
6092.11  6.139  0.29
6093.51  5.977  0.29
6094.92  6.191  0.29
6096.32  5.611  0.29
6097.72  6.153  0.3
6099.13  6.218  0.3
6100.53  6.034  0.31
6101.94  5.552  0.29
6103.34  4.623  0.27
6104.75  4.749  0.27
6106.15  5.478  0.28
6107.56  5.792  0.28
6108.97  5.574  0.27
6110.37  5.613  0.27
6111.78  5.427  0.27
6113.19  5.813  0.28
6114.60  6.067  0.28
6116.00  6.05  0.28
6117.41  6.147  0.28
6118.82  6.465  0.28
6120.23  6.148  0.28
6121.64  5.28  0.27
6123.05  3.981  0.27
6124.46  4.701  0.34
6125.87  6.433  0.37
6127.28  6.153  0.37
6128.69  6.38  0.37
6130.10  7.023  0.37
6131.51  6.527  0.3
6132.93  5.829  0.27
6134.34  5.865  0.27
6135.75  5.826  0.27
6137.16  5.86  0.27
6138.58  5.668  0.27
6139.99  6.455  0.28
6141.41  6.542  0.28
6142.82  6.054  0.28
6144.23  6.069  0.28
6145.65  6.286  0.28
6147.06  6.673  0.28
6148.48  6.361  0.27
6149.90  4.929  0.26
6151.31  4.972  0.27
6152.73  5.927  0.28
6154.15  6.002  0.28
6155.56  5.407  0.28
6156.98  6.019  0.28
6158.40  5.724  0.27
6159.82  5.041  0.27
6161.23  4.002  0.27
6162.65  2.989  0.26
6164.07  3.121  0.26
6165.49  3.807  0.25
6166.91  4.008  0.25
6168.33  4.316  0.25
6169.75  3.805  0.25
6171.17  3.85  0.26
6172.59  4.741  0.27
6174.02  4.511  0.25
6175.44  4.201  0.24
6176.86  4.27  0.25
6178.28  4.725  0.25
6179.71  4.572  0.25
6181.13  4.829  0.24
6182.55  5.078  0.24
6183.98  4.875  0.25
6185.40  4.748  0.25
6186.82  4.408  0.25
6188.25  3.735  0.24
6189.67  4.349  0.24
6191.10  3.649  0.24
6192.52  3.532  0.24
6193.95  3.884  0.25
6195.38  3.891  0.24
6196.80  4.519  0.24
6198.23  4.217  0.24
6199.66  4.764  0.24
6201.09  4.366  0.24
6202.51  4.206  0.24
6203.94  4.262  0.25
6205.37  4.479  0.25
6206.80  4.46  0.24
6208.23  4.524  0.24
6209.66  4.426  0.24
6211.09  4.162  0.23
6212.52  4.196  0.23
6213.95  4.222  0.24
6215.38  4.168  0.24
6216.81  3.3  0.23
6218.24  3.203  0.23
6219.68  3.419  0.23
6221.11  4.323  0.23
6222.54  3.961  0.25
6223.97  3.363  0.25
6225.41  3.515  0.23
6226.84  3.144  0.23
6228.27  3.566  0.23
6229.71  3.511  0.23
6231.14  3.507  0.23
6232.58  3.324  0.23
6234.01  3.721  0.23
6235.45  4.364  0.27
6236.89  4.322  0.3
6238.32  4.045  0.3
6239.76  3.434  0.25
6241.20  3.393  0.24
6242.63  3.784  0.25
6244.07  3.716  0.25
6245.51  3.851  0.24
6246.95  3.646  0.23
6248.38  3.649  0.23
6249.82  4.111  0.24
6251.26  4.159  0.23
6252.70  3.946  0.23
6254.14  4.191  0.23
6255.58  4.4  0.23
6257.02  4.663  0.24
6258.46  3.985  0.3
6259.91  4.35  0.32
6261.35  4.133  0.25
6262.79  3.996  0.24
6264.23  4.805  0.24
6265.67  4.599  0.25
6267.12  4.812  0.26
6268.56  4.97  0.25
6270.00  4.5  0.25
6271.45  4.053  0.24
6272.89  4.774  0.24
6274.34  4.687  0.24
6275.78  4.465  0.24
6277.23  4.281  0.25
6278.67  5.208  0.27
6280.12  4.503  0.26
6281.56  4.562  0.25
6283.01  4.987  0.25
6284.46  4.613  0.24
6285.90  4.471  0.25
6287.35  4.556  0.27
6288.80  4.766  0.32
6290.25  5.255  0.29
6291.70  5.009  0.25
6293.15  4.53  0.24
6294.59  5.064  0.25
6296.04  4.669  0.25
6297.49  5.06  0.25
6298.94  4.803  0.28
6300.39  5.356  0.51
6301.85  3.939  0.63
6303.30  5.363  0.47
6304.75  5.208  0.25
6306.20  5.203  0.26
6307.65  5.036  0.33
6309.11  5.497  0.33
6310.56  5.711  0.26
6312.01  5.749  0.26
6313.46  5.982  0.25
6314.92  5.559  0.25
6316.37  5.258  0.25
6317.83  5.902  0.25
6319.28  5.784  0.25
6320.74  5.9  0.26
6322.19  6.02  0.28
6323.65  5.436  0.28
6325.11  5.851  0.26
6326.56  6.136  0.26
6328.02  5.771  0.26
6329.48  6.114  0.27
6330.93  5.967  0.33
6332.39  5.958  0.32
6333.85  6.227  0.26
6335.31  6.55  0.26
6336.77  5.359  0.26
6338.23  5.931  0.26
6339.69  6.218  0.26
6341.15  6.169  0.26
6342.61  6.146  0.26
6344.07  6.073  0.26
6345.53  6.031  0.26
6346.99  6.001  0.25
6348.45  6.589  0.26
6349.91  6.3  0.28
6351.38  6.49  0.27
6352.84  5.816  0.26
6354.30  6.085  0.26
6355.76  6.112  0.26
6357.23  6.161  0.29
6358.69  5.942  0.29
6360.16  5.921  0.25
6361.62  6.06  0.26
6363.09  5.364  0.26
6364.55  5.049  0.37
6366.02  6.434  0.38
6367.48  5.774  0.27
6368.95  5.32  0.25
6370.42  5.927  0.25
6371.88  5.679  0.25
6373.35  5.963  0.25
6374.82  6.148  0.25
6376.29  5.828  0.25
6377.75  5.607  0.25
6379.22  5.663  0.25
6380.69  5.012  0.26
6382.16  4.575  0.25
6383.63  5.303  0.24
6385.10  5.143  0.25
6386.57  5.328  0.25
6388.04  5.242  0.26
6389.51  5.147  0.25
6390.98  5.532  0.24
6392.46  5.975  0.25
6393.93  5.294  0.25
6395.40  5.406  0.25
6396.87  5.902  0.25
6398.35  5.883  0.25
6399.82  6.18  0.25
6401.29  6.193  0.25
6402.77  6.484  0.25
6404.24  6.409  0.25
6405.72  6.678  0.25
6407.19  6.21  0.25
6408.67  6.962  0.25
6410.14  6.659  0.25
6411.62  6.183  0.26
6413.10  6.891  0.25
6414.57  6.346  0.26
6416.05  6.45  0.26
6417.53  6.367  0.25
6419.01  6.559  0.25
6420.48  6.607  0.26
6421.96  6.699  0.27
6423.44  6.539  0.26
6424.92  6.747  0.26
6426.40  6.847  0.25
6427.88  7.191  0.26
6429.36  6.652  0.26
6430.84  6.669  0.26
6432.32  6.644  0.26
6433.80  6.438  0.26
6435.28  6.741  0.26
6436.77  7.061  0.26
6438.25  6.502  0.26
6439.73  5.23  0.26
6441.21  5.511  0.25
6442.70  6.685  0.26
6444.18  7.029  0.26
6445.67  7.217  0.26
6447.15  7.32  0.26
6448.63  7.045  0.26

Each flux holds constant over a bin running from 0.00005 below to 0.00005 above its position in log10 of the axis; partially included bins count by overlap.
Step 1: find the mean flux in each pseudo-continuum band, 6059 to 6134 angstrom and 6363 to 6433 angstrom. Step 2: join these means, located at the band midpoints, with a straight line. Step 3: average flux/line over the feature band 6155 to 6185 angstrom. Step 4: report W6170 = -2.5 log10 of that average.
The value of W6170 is 0.30 mag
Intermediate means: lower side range 5.82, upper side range 6.04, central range 4.47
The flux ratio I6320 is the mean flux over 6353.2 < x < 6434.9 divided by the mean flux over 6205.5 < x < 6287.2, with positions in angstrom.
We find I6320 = 1.5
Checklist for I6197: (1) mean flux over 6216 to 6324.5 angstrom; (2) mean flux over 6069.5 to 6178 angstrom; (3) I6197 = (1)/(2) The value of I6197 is 0.8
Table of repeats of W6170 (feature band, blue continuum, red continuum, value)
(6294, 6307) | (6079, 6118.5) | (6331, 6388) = 0.17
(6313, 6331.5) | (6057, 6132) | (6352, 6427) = 0.02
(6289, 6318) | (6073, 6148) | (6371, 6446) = 0.17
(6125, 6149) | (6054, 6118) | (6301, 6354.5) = -0.08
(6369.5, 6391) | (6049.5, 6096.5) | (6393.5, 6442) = 0.16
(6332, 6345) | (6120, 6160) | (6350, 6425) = -0.02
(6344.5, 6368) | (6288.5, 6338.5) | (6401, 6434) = -0.01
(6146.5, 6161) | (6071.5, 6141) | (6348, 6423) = 0.04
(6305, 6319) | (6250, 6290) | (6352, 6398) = -0.12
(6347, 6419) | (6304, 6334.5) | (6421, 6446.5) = 0.05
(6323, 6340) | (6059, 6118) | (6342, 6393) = -0.03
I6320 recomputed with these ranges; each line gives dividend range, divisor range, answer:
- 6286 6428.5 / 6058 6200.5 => 1.08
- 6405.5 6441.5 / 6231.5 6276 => 1.58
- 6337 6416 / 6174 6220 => 1.39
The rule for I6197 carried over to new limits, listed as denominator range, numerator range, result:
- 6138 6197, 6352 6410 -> 1.20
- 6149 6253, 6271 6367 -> 1.31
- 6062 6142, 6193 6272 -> 0.69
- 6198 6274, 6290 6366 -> 1.40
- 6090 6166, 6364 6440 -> 1.08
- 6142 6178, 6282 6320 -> 1.04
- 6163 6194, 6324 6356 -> 1.44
